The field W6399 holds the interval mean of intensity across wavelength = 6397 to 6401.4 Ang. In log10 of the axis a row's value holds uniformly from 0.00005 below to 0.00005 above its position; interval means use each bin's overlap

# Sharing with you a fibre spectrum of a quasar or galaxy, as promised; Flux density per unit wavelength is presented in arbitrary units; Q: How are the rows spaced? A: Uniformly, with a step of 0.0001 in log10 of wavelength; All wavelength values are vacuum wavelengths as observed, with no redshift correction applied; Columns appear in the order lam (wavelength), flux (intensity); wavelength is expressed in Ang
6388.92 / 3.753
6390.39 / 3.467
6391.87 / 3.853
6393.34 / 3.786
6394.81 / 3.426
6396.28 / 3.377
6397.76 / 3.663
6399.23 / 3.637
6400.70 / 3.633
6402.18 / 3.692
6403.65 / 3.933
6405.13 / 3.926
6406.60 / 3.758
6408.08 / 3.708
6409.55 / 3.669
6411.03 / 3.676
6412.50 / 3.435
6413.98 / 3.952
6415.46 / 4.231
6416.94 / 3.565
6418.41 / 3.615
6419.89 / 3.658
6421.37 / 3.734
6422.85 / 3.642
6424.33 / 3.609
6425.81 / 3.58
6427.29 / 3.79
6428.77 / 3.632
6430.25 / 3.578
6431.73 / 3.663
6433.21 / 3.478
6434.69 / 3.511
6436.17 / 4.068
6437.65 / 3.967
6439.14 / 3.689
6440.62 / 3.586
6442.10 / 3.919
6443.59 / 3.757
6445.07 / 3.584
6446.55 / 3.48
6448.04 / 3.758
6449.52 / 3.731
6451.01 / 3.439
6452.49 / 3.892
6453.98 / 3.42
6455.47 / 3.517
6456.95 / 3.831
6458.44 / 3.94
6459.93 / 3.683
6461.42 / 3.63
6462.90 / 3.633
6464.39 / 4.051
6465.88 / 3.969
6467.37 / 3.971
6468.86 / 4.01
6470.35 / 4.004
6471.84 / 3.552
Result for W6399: 3.64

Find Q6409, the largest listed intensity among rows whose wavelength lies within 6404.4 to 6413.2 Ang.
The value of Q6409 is 3.926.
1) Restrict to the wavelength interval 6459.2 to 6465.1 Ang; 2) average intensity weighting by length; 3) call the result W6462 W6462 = 3.75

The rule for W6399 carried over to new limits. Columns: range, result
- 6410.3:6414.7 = 3.69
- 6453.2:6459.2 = 3.67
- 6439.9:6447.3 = 3.67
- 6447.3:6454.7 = 3.65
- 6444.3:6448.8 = 3.62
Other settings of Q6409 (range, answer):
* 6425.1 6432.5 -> 3.79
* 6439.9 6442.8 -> 3.919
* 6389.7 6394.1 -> 3.853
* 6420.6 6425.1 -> 3.734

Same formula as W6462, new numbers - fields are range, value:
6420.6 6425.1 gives 3.66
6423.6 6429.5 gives 3.65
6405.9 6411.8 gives 3.7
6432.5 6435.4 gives 3.5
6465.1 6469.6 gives 3.98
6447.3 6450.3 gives 3.74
